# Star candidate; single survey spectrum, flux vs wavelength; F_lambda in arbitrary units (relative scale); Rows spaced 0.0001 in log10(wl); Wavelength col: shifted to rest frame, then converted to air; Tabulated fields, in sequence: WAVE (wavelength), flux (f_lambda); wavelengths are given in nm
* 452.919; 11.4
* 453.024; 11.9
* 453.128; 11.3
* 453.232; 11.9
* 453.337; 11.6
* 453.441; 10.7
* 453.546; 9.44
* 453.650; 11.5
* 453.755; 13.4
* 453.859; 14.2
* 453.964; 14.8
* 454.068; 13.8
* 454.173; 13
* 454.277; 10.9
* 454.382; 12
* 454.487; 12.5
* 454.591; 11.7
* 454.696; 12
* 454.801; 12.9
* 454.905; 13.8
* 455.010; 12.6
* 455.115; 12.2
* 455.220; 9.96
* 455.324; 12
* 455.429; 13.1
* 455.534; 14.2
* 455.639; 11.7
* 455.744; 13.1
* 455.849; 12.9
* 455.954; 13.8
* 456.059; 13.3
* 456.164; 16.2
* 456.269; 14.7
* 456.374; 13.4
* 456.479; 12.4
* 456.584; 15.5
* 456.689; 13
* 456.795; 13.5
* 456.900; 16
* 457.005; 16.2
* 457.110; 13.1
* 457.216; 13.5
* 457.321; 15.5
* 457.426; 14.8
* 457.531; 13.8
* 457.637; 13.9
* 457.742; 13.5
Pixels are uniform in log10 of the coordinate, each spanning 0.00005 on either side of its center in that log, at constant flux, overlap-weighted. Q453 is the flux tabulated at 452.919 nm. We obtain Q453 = 11.4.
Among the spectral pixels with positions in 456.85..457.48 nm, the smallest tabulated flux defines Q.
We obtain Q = 13.1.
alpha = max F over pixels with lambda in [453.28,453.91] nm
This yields 14.2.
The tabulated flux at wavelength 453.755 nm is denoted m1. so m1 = 13.4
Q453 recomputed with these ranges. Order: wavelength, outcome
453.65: 11.5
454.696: 12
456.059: 13.3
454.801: 12.9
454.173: 13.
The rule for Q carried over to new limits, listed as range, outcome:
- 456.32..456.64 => 12.4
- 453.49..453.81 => 9.44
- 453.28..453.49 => 10.7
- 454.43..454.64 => 11.7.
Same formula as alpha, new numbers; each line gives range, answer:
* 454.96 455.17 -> 12.6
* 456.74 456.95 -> 16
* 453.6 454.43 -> 14.8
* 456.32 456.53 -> 13.4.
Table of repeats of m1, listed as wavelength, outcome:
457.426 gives 14.8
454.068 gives 13.8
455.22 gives 9.96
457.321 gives 15.5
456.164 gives 16.2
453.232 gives 11.9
